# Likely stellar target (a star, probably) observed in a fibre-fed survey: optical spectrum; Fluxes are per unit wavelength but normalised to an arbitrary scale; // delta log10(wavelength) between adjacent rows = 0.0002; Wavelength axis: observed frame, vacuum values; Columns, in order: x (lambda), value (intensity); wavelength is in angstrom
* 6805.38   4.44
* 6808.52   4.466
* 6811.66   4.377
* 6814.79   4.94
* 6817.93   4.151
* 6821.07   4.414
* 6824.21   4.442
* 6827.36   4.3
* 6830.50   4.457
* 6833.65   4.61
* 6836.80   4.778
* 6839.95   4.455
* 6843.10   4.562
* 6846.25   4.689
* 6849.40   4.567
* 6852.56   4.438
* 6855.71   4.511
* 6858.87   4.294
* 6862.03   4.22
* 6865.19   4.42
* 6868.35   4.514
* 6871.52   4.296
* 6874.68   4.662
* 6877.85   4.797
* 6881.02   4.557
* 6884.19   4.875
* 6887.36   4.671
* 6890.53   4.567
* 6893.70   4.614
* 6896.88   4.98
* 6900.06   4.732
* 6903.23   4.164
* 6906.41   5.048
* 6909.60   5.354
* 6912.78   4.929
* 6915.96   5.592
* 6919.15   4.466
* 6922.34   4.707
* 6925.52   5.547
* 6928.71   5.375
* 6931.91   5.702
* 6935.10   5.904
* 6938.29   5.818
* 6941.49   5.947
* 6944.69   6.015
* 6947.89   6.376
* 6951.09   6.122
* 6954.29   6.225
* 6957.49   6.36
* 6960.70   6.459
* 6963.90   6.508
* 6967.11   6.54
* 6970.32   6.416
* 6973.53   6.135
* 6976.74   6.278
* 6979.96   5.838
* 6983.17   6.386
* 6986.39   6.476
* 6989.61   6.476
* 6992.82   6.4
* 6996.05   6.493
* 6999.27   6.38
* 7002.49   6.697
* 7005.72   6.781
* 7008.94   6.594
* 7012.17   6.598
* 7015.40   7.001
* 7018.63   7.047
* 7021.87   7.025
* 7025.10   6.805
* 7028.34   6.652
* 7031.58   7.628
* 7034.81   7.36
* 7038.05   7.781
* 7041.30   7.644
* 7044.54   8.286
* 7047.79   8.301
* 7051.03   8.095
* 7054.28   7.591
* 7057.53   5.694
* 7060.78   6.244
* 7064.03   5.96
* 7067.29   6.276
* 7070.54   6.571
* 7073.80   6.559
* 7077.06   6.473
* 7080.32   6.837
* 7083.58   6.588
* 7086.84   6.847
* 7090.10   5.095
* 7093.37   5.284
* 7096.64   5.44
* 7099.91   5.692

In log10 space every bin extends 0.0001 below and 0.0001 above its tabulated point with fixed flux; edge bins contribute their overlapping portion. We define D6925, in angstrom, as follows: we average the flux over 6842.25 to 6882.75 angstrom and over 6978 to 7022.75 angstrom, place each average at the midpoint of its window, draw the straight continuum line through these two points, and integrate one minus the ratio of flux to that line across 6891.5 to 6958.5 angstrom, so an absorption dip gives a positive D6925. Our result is 0.54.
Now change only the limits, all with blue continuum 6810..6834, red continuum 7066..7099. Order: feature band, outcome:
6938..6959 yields -3.36 angstrom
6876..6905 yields 1.44 angstrom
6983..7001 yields -2.77 angstrom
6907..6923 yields 0.13 angstrom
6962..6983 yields -3.24 angstrom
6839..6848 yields 0.04 angstrom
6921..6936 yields -0.80 angstrom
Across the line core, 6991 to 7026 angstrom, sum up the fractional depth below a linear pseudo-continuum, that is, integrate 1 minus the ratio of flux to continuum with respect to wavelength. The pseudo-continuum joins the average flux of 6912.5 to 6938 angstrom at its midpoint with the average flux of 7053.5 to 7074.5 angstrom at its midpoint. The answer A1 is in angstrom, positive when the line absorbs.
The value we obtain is -4.5 angstrom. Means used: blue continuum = 5.32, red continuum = 6.36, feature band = 6.71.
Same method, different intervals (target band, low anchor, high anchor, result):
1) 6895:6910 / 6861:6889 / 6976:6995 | 0.6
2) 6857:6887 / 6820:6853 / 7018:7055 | 3.2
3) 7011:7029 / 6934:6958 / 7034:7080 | -0.4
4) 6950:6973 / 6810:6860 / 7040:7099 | -2.9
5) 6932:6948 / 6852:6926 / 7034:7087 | -1.7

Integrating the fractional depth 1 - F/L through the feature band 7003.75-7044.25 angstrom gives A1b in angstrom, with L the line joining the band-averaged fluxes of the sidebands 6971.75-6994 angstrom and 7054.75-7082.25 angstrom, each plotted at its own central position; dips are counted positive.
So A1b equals -5.0 angstrom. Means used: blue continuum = 6.28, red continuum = 6.38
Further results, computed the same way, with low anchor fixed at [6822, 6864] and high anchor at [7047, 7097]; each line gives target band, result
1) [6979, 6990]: -1.1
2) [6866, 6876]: 0.5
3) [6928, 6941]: -1.1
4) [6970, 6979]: -0.9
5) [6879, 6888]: 0.2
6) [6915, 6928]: 0.2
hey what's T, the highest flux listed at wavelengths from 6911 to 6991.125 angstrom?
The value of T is 6.54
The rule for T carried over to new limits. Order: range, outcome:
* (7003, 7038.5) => 7.781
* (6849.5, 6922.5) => 5.592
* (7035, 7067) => 8.301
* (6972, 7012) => 6.781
